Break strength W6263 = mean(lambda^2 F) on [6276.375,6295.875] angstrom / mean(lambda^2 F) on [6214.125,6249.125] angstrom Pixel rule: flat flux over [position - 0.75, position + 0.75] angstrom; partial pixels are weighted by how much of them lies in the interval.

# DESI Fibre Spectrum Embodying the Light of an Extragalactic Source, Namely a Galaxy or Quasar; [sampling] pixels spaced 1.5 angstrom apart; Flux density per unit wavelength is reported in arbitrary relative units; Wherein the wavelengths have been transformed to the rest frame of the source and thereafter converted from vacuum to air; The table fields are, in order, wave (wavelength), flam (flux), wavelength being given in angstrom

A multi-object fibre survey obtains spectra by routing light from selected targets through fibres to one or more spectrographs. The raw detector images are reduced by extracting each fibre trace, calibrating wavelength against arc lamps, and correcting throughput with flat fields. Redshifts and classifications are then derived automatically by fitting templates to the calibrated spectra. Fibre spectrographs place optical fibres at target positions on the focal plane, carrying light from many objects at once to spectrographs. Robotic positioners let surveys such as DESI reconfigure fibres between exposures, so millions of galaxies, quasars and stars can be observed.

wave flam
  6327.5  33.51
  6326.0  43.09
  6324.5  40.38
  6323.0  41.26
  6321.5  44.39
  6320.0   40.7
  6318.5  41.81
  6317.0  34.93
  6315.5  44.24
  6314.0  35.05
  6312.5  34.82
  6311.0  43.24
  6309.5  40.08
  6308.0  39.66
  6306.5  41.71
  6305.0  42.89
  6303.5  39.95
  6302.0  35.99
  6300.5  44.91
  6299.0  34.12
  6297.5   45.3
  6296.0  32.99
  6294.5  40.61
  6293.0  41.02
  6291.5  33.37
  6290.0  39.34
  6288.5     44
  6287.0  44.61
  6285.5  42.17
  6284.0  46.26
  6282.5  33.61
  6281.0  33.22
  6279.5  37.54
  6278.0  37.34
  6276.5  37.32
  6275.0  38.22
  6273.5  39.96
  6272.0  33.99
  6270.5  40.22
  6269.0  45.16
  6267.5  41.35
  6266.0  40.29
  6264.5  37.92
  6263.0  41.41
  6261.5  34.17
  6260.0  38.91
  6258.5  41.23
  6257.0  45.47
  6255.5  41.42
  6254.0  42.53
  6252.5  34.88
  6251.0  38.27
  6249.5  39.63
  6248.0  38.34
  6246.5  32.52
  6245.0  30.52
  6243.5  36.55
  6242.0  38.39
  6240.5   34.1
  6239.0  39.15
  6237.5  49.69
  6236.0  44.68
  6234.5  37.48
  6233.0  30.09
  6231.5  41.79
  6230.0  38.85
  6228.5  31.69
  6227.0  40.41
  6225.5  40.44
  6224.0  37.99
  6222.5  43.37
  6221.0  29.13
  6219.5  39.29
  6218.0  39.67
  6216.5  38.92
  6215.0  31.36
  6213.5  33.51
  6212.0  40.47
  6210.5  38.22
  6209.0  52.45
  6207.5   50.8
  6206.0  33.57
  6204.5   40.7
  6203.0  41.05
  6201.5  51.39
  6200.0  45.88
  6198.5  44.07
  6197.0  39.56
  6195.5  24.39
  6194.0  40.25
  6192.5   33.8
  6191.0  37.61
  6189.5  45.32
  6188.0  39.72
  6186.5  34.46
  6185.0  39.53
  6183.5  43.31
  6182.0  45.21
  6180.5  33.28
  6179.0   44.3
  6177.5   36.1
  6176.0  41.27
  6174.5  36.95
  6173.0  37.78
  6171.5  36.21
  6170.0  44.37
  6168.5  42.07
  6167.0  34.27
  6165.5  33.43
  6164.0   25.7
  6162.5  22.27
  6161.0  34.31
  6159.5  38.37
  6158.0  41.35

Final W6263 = 1.06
